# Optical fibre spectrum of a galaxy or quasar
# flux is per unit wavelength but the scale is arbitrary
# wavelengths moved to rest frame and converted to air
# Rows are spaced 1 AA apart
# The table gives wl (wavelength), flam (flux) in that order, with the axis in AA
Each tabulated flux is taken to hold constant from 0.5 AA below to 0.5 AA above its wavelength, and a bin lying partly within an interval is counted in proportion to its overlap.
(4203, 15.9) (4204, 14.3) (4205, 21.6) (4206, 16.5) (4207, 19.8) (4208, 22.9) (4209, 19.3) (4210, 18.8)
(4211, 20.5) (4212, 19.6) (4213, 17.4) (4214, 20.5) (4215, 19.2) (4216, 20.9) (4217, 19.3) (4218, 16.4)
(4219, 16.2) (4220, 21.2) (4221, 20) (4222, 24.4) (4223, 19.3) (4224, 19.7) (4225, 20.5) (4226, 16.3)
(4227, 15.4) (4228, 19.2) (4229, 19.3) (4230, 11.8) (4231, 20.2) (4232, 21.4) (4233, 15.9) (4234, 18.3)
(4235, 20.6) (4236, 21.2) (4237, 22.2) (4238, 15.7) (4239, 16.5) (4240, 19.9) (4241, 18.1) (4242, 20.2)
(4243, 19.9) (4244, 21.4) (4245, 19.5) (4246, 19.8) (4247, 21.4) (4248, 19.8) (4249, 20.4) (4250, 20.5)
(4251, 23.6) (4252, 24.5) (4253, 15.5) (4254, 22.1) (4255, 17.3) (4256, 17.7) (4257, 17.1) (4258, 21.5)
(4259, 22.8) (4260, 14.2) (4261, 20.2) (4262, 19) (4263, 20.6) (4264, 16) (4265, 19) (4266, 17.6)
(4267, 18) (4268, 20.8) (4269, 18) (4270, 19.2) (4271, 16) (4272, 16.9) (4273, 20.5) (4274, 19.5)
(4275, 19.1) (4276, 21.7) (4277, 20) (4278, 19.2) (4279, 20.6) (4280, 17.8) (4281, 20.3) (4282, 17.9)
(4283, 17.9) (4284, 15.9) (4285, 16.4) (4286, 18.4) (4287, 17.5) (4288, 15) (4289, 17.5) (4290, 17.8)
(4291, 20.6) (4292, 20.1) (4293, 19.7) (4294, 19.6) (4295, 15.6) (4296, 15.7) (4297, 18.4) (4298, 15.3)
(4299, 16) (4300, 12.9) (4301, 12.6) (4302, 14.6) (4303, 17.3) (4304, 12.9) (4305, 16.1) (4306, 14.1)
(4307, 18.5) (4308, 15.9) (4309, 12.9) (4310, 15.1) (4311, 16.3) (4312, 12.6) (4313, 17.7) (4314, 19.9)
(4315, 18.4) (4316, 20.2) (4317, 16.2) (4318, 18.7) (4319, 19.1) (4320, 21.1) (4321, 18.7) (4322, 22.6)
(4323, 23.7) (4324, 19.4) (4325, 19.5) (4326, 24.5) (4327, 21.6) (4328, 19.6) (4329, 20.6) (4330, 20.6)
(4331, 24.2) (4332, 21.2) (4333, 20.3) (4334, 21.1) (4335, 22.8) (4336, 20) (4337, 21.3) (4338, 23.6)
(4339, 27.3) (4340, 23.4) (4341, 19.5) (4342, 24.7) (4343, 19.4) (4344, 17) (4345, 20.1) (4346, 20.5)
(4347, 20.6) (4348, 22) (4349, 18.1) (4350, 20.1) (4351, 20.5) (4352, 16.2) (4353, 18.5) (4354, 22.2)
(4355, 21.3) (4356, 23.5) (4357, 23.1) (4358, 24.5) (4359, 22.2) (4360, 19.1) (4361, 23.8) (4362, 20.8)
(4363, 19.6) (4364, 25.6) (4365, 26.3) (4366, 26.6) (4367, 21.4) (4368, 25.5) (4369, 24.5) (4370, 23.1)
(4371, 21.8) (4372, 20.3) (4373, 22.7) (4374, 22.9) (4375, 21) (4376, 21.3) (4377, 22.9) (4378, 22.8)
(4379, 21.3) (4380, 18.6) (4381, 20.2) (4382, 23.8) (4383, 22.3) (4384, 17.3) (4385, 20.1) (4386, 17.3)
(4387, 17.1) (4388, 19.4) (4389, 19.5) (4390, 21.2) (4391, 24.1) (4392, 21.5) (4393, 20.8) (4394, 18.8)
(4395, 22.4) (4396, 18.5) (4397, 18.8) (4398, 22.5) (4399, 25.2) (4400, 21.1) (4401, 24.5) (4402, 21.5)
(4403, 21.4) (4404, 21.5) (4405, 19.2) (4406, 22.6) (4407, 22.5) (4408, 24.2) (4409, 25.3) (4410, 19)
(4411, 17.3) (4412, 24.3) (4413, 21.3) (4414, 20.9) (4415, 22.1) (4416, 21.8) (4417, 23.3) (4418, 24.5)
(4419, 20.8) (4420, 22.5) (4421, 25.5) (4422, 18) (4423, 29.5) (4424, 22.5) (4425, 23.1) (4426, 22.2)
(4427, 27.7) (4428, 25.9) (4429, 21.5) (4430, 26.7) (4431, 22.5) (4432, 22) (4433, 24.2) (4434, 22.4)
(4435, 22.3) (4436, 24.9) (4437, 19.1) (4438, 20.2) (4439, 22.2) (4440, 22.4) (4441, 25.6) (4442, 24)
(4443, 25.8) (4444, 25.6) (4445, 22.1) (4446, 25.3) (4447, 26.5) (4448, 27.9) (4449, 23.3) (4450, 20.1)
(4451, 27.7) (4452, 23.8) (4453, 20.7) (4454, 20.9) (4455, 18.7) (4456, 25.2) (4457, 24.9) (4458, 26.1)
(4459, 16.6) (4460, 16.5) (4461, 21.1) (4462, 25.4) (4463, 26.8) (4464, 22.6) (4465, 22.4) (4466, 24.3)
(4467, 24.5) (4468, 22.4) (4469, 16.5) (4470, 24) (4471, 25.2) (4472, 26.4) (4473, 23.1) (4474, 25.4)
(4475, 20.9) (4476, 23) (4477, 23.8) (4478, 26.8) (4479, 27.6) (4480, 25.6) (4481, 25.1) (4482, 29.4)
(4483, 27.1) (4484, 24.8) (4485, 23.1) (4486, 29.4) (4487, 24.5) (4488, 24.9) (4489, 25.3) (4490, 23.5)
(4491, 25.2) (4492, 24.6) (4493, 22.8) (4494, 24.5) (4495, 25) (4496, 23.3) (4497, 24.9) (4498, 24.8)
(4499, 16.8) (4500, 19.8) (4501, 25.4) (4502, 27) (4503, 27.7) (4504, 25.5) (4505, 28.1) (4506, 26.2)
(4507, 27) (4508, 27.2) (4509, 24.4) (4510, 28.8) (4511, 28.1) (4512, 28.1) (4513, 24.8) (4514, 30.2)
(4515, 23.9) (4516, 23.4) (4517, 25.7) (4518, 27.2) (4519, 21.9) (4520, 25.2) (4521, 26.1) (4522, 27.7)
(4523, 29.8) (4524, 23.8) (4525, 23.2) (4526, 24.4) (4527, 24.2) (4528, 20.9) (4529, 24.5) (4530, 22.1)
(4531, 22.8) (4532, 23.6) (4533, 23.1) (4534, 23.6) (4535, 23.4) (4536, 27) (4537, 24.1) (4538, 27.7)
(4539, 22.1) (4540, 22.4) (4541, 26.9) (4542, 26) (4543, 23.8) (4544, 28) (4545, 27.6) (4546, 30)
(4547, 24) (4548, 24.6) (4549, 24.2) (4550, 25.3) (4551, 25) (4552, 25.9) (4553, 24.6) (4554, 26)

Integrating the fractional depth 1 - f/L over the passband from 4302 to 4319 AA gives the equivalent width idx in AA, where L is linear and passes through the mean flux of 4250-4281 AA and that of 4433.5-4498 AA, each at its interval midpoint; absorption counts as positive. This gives 3.2 AA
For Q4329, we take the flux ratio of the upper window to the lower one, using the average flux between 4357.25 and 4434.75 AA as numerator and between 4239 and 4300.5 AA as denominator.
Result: 1.18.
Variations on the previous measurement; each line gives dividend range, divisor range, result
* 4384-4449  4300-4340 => 1.18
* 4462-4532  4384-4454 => 1.11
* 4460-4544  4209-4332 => 1.32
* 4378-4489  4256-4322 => 1.28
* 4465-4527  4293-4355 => 1.32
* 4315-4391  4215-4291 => 1.12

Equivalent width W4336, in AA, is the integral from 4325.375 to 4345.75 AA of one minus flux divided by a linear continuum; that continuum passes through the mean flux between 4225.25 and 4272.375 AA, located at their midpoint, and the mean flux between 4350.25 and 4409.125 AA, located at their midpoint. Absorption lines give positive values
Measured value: -0.8 AA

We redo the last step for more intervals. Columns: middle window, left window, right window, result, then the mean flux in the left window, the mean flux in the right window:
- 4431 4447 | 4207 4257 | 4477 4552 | 0.26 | 19.4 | 25.2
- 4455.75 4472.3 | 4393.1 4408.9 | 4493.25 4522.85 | 0.71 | 21.7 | 25.5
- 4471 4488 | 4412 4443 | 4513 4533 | -0.96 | 23.1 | 24.7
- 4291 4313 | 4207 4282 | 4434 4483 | 4.80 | 19.3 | 23.6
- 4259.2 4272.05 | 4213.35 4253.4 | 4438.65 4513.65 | 1.15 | 19.4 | 24.4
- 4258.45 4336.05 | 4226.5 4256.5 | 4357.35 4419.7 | 7.05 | 19.3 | 21.8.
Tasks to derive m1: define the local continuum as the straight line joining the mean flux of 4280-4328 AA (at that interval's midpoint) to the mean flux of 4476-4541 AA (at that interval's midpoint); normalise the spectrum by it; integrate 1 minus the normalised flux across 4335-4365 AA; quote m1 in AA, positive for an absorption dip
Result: -3.3 AA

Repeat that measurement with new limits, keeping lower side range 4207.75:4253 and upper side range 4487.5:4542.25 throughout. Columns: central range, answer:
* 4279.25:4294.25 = 1.7 AA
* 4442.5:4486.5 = 0.0 AA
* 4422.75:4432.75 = -0.4 AA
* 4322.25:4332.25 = -0.1 AA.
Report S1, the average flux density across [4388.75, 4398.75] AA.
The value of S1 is 21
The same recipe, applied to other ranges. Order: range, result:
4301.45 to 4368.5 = 20.2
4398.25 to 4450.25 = 23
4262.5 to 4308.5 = 17.6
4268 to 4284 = 18.9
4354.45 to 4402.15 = 21.8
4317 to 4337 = 20.9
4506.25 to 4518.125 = 26.5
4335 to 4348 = 21.5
